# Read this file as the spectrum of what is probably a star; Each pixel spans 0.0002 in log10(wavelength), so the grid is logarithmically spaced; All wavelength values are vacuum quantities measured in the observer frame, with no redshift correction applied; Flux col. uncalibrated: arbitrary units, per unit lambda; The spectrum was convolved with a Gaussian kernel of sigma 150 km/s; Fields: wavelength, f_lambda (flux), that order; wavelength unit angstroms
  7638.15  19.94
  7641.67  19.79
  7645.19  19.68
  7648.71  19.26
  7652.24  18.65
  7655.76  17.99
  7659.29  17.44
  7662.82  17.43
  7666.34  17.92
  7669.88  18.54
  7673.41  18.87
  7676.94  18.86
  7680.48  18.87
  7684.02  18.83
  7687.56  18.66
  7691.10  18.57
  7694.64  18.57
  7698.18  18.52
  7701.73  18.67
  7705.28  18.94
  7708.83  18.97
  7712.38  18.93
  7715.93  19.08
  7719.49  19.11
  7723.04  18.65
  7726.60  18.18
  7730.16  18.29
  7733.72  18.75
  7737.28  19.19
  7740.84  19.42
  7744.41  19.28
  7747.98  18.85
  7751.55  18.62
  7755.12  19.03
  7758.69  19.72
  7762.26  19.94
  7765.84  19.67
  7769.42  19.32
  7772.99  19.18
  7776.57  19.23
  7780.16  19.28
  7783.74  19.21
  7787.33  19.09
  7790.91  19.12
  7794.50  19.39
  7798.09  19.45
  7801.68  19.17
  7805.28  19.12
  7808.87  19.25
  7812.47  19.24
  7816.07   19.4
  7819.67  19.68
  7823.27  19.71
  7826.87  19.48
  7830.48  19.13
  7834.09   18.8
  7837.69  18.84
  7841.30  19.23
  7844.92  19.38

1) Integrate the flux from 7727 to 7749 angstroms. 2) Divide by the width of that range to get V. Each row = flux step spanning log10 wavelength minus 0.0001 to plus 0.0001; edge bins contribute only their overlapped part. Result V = 18.9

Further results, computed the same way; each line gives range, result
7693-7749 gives 18.8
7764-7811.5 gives 19.3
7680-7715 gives 18.8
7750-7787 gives 19.3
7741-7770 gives 19.3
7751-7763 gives 19.4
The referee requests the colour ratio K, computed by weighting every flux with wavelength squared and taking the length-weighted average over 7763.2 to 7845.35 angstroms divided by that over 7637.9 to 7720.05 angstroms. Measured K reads 1.06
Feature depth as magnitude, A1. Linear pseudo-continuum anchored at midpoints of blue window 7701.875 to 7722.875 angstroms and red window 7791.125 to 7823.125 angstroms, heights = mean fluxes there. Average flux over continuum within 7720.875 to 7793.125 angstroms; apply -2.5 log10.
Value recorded 0.002 mag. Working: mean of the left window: 19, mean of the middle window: 19.1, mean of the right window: 19.3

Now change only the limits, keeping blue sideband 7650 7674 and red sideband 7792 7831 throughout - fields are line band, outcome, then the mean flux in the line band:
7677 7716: -0.022 mag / 18.8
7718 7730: 0.002 mag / 18.6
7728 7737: 0.005 mag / 18.6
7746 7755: 0.003 mag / 18.8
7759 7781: -0.025 mag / 19.5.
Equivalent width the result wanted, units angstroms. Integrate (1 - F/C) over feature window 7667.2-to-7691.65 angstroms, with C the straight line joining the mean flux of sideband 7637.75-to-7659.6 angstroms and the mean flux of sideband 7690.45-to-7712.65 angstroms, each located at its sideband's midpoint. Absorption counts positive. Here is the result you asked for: 0.2 angstroms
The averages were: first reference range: 19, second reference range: 18.7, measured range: 18.7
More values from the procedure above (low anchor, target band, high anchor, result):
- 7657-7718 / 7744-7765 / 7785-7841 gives -0.4 angstroms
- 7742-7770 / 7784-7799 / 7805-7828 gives 0.1 angstroms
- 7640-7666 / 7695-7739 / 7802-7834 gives 0.2 angstroms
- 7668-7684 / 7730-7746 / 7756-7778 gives 0.2 angstroms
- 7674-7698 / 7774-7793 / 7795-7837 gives 0.0 angstroms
